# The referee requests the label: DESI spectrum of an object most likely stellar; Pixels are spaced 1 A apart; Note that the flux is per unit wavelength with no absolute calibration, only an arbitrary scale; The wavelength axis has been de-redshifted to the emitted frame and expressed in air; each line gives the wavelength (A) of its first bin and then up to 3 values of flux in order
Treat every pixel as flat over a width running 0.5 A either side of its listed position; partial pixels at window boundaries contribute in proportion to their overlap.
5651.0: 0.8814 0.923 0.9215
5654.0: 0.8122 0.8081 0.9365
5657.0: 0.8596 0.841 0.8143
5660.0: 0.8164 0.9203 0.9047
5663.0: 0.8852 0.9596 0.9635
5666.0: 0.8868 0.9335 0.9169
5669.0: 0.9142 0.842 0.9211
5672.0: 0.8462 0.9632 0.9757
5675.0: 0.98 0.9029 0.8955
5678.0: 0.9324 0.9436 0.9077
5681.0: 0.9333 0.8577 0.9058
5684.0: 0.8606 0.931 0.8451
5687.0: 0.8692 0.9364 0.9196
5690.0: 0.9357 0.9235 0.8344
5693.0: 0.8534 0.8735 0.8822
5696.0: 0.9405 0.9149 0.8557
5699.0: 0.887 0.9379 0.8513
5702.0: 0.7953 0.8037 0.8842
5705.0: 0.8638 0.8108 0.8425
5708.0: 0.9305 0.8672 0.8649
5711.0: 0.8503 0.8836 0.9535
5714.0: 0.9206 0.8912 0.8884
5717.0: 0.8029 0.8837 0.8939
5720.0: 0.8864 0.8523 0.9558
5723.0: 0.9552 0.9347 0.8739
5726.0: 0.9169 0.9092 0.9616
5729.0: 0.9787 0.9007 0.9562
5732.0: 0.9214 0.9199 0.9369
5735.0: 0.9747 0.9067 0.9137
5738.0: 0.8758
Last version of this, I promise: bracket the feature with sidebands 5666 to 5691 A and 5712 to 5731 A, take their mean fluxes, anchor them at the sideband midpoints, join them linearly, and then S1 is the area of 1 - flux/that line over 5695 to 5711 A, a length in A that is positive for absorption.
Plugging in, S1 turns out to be 0.7 A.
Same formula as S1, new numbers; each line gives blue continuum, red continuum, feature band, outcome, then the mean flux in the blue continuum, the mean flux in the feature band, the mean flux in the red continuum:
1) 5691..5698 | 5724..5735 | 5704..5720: 0.5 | 0.884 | 0.877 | 0.93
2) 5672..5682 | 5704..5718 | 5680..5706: 0.6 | 0.929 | 0.883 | 0.875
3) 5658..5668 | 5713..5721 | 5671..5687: -0.3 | 0.896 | 0.911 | 0.884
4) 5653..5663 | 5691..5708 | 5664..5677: -0.9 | 0.862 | 0.921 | 0.868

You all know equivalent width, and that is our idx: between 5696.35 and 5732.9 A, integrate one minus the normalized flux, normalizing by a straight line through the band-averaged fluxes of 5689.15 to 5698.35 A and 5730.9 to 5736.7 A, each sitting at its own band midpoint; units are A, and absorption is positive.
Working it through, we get 0.9 A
